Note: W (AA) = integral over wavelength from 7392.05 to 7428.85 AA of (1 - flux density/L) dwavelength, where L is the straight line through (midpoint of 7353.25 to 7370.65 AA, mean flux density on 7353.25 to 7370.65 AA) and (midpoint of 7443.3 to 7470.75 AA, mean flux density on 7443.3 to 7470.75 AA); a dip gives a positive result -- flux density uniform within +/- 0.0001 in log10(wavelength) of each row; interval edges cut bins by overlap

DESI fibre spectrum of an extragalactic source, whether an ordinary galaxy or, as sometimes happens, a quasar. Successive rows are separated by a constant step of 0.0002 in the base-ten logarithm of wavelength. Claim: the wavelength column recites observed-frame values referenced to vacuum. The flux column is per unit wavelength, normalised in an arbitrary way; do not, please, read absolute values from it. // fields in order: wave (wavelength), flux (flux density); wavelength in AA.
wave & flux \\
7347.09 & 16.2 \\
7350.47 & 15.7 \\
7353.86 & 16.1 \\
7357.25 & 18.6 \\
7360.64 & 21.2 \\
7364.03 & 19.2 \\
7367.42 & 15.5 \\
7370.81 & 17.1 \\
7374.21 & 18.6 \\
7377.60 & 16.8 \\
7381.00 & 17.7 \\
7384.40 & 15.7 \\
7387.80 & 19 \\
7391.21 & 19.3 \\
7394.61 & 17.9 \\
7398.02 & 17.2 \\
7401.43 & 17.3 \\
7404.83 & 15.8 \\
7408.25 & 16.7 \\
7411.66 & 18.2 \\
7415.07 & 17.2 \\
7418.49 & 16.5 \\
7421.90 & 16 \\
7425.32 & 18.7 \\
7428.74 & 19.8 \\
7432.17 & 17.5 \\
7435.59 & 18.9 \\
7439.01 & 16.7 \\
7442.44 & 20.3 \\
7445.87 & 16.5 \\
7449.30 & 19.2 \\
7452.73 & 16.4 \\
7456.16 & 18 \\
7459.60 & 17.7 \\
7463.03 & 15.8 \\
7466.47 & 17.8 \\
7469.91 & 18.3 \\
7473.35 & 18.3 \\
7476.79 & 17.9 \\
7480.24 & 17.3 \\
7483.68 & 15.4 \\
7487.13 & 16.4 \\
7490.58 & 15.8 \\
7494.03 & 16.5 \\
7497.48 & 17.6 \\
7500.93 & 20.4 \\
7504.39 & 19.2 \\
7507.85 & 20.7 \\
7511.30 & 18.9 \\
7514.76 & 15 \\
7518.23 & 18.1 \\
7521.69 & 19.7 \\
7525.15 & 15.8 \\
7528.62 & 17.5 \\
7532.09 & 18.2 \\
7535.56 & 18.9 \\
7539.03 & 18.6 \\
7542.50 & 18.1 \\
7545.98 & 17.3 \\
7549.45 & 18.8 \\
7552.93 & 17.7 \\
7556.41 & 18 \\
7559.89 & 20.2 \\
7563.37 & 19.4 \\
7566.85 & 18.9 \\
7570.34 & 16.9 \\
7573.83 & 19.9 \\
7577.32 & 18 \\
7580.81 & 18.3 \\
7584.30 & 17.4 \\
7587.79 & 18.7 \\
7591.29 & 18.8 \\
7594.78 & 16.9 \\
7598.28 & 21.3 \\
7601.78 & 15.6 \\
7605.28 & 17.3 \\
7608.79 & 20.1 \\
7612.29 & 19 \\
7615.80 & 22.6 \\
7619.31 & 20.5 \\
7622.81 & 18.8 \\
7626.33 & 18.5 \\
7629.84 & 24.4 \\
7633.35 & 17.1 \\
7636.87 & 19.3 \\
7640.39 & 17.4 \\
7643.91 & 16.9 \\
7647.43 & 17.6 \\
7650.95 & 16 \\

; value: 1.0 AA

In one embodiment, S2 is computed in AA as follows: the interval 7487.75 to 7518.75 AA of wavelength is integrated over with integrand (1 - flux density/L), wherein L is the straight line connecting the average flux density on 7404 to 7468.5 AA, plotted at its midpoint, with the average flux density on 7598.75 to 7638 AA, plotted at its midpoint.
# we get 0.5 AA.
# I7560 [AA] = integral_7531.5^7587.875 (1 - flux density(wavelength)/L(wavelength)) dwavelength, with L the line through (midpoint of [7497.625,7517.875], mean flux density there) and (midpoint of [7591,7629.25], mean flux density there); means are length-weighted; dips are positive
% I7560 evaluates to 1.6 AA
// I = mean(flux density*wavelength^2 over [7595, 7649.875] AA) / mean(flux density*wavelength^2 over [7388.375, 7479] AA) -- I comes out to 1.1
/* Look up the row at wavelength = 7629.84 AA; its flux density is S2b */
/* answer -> 24.4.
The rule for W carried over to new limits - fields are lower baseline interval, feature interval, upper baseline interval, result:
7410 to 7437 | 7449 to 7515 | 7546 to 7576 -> 1.9 AA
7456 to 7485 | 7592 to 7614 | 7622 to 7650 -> 0.0 AA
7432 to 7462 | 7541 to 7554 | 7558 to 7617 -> 0.4 AA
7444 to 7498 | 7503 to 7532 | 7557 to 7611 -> -0.6 AA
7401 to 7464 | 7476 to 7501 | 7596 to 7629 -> 1.7 AA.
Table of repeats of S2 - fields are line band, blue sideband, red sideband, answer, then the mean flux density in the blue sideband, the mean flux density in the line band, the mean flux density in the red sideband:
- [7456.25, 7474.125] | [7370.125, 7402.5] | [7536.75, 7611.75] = 0.4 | 17.7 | 17.6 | 18.4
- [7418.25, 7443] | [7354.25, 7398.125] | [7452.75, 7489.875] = -0.7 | 18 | 18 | 17.2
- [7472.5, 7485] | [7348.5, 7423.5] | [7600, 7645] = 0.6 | 17.4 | 17.2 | 19.1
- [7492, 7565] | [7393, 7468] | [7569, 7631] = 0.4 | 17.5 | 18.3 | 19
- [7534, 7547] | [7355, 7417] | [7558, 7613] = 0.1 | 17.7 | 18.3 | 18.5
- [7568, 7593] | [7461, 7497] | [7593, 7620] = 0.5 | 17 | 18.3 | 19.1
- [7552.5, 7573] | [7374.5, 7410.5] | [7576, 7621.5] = -0.1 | 17.4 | 18.6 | 18.8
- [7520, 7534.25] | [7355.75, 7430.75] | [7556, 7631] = 0.6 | 17.7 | 17.8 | 19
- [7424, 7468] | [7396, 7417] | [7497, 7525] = -0.8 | 17.1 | 17.9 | 18.6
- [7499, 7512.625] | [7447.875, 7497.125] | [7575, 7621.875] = -1.7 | 17.2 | 19.8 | 18.8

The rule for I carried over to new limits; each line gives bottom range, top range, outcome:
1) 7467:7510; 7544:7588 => 1.05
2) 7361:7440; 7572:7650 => 1.13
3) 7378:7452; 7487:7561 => 1.05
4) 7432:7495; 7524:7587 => 1.07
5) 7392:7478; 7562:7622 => 1.11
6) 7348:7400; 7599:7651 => 1.14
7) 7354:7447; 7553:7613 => 1.09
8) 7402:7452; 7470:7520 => 1.02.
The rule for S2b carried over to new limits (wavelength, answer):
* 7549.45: 18.8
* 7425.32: 18.7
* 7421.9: 16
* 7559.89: 20.2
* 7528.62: 17.5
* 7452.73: 16.4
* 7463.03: 15.8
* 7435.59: 18.9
